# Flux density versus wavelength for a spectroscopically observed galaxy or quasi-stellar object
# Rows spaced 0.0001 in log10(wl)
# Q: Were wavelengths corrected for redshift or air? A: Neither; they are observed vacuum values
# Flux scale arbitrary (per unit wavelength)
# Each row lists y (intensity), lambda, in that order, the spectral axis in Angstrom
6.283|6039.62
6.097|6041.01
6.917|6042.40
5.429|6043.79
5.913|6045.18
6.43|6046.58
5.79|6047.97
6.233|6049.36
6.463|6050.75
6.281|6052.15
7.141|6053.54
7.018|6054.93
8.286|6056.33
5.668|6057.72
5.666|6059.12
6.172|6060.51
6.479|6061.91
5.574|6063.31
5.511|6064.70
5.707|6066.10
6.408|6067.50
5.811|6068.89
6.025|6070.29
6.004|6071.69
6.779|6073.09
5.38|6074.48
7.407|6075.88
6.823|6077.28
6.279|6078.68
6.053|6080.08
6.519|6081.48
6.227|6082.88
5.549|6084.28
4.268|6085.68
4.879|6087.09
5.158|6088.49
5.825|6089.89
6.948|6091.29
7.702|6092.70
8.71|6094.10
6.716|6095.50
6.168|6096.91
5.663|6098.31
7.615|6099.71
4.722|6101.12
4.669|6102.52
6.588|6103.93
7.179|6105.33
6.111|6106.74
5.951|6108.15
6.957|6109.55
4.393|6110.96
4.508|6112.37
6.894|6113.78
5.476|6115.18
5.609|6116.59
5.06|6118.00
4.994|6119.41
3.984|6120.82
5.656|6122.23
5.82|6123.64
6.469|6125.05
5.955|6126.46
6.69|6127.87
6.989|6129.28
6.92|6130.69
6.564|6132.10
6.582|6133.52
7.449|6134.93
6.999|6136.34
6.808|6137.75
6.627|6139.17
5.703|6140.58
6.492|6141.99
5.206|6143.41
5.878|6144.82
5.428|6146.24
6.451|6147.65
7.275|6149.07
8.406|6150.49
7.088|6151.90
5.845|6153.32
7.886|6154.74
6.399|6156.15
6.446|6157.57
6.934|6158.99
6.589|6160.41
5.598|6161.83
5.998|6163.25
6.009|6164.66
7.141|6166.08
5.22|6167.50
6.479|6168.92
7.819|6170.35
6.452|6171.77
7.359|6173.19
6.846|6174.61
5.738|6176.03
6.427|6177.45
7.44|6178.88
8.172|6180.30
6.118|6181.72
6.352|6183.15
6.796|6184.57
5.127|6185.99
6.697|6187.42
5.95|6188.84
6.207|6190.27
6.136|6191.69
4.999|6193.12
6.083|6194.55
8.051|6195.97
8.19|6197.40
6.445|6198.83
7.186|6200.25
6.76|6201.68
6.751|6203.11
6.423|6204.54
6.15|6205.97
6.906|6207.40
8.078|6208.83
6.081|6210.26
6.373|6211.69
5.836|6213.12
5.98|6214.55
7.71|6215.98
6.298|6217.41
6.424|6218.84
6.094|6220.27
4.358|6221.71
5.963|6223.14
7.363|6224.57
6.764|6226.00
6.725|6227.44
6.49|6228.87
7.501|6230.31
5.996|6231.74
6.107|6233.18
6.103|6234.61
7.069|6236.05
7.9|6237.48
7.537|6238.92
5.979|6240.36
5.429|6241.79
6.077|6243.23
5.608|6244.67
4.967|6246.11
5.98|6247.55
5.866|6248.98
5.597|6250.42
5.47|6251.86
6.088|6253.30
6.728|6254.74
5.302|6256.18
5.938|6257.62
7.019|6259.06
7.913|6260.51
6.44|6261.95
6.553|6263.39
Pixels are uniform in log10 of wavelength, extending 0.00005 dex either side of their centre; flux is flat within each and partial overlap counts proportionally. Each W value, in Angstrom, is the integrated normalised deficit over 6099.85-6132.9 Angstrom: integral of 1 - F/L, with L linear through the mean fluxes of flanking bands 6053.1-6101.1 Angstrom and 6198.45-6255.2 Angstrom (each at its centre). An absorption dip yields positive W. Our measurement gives 2.27 Angstrom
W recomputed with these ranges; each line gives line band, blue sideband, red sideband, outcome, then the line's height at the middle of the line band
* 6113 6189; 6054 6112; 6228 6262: -2.1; 6.23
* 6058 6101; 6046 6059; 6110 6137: 1.0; 6.33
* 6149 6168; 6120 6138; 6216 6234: -0.8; 6.37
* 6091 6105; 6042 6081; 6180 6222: -0.5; 6.33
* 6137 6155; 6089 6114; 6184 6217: -0.3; 6.4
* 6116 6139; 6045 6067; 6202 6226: 0.6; 6.35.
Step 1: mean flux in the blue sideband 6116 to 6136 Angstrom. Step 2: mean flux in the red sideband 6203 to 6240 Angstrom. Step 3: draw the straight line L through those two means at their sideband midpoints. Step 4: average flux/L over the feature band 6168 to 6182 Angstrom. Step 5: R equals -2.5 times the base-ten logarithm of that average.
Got -0.091 mag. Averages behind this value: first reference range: 6.07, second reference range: 6.57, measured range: 6.88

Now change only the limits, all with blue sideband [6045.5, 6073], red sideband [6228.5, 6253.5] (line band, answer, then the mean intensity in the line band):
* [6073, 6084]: -0.02 mag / 6.38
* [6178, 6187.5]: -0.07 mag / 6.66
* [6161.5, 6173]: -0.03 mag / 6.41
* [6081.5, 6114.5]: 0.03 mag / 6.07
